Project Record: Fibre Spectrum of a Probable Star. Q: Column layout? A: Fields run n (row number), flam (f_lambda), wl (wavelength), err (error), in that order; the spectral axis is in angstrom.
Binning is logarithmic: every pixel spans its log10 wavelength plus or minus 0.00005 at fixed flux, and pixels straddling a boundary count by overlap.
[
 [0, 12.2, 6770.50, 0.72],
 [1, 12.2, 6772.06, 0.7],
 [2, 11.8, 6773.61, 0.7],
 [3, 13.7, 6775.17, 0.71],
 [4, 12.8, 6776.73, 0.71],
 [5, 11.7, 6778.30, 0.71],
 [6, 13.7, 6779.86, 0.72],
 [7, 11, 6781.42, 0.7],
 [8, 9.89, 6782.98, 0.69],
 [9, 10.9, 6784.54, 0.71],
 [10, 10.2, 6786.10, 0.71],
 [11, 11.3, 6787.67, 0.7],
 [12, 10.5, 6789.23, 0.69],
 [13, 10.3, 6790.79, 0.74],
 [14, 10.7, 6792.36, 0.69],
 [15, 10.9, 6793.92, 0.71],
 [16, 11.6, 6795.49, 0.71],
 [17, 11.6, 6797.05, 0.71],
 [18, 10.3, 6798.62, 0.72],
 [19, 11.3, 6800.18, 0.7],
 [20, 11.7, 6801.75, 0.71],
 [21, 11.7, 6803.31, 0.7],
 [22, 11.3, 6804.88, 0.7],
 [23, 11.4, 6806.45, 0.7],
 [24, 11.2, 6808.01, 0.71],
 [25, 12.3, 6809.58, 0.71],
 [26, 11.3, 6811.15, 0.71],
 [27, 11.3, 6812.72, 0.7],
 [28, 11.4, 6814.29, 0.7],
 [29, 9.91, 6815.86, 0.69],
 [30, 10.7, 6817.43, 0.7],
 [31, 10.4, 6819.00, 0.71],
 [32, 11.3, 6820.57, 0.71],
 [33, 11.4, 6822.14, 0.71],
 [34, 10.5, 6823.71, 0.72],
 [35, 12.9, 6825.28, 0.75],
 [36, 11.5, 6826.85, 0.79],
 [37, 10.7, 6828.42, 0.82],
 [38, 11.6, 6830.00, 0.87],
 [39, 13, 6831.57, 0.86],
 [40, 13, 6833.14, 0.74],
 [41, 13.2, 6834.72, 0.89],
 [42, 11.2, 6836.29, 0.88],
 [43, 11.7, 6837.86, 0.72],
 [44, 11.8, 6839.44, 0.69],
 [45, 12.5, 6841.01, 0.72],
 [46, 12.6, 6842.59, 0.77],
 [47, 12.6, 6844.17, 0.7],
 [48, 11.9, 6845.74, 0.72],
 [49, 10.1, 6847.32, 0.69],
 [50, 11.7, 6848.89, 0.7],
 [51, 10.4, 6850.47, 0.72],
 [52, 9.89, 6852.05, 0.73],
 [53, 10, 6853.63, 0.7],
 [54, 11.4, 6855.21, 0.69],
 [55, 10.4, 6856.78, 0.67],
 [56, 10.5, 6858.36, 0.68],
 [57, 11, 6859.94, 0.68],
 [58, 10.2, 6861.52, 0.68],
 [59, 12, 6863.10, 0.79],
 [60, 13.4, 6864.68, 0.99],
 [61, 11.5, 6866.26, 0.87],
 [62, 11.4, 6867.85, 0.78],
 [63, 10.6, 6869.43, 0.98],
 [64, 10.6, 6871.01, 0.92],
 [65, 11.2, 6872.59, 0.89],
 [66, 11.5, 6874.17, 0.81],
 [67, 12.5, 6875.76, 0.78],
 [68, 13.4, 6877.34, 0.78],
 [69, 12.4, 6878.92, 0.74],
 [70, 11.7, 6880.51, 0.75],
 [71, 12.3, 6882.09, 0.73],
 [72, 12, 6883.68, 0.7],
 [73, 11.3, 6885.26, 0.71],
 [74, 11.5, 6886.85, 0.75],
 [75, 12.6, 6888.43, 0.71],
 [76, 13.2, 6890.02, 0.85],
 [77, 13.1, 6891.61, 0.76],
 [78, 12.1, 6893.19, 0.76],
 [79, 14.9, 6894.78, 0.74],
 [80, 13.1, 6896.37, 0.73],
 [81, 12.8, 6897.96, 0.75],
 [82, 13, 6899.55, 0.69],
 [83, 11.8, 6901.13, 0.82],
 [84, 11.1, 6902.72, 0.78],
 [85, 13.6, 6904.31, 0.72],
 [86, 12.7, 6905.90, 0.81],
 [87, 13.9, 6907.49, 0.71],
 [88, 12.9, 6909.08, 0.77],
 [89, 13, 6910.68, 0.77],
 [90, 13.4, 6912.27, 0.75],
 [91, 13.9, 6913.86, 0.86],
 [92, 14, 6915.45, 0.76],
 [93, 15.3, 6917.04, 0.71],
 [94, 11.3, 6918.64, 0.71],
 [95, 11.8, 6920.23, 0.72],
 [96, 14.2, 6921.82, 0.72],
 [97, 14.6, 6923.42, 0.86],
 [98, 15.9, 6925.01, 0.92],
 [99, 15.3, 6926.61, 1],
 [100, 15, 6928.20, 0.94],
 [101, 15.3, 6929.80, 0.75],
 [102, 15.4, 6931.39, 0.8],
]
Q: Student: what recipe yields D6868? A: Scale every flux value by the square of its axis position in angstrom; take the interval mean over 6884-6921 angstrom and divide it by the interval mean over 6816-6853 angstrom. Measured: 1.14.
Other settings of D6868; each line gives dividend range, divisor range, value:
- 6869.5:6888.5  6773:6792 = 1.06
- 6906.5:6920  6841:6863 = 1.23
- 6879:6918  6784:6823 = 1.19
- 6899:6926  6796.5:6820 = 1.23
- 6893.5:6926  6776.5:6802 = 1.24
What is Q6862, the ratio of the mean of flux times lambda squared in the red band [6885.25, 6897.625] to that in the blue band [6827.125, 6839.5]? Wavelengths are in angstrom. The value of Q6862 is 1.08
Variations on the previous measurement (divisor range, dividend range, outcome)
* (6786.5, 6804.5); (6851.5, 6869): 1.02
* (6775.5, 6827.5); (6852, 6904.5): 1.08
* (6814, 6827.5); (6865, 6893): 1.10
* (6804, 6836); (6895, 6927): 1.19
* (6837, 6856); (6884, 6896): 1.13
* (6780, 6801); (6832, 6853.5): 1.09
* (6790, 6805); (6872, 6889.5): 1.11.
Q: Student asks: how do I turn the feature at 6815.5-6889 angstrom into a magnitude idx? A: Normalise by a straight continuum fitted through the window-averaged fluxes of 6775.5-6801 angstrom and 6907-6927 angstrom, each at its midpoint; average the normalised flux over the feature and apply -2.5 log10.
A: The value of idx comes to 0.08 mag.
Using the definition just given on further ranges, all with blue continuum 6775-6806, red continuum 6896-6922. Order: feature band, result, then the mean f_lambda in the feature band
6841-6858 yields 0.094 mag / 11.1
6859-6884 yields 0.069 mag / 11.7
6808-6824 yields 0.057 mag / 11.1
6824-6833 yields -0.008 mag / 11.9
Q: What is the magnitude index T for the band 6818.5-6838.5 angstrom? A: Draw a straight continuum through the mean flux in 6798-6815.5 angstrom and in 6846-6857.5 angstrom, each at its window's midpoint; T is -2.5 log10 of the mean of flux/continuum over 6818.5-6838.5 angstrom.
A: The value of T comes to -0.072 mag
